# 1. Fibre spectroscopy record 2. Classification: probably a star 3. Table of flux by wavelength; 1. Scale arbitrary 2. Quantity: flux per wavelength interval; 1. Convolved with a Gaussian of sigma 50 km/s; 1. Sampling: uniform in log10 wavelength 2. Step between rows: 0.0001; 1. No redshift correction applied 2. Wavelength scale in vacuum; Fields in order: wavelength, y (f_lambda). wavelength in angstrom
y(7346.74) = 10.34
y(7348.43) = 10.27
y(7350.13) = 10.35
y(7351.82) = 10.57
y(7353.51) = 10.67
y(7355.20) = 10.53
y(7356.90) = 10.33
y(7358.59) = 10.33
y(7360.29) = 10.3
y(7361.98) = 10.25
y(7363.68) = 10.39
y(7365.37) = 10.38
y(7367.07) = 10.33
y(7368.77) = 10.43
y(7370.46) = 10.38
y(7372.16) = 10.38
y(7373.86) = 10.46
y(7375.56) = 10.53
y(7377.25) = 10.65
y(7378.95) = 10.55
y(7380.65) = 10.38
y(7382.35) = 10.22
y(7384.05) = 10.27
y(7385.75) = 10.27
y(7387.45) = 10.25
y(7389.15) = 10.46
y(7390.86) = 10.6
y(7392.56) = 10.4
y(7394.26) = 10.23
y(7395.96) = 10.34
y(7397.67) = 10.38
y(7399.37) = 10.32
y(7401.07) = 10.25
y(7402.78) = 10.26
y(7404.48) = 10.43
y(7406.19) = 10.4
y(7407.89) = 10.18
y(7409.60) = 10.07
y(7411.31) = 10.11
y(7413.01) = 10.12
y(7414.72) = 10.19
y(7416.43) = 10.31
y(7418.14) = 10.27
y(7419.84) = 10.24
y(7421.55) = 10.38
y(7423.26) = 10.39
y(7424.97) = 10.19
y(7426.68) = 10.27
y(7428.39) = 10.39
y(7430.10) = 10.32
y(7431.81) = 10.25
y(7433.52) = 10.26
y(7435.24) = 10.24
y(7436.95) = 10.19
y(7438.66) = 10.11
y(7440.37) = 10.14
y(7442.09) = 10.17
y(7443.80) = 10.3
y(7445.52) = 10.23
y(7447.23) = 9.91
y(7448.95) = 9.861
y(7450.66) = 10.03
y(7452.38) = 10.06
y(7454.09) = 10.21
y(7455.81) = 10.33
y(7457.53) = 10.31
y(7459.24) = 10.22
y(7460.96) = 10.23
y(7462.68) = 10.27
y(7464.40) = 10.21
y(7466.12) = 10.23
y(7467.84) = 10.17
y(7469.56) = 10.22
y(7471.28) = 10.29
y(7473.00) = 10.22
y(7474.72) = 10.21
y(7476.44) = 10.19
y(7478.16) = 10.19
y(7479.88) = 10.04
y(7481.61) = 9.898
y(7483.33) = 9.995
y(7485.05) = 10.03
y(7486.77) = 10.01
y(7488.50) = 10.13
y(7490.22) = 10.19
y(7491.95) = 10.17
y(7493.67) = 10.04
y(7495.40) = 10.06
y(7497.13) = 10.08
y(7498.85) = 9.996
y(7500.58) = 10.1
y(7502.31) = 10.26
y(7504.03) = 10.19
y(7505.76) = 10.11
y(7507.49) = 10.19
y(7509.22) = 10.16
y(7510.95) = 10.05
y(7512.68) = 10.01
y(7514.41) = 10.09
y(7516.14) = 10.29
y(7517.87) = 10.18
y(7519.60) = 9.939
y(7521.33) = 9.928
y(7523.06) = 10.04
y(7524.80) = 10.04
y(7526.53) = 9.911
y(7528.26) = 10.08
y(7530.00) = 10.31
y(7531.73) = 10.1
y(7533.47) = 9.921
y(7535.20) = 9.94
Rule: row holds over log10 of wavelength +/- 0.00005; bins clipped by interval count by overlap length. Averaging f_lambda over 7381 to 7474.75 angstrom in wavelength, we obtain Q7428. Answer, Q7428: 10.2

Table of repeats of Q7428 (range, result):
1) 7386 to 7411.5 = 10.3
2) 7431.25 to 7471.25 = 10.2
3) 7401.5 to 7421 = 10.2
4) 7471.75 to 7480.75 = 10.2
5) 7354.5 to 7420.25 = 10.3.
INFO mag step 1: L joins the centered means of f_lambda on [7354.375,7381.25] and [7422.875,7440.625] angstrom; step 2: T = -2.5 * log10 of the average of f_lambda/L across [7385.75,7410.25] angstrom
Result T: 0.00 mag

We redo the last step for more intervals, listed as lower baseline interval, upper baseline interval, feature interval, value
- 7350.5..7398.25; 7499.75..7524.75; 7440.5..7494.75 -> 0.006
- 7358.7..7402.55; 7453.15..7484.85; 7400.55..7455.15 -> 0.007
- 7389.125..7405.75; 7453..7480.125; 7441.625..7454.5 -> 0.018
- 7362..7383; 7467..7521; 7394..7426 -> 0.006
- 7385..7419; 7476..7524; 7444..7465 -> 0.003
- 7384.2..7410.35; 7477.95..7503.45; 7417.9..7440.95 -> -0.003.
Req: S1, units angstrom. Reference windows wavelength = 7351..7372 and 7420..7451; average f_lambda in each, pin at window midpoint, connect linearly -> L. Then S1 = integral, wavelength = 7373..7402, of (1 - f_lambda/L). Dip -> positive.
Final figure -0.1 angstrom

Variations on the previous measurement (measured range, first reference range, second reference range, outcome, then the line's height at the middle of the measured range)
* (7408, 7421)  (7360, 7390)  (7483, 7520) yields 0.1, 10.3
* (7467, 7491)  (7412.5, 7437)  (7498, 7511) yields 0.1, 10.2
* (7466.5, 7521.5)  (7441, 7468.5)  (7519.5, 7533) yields -0.1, 10.1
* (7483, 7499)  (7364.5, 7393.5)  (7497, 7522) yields 0.1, 10.2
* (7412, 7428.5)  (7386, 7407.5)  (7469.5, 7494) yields 0.0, 10.3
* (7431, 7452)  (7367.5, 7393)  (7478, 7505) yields 0.2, 10.2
